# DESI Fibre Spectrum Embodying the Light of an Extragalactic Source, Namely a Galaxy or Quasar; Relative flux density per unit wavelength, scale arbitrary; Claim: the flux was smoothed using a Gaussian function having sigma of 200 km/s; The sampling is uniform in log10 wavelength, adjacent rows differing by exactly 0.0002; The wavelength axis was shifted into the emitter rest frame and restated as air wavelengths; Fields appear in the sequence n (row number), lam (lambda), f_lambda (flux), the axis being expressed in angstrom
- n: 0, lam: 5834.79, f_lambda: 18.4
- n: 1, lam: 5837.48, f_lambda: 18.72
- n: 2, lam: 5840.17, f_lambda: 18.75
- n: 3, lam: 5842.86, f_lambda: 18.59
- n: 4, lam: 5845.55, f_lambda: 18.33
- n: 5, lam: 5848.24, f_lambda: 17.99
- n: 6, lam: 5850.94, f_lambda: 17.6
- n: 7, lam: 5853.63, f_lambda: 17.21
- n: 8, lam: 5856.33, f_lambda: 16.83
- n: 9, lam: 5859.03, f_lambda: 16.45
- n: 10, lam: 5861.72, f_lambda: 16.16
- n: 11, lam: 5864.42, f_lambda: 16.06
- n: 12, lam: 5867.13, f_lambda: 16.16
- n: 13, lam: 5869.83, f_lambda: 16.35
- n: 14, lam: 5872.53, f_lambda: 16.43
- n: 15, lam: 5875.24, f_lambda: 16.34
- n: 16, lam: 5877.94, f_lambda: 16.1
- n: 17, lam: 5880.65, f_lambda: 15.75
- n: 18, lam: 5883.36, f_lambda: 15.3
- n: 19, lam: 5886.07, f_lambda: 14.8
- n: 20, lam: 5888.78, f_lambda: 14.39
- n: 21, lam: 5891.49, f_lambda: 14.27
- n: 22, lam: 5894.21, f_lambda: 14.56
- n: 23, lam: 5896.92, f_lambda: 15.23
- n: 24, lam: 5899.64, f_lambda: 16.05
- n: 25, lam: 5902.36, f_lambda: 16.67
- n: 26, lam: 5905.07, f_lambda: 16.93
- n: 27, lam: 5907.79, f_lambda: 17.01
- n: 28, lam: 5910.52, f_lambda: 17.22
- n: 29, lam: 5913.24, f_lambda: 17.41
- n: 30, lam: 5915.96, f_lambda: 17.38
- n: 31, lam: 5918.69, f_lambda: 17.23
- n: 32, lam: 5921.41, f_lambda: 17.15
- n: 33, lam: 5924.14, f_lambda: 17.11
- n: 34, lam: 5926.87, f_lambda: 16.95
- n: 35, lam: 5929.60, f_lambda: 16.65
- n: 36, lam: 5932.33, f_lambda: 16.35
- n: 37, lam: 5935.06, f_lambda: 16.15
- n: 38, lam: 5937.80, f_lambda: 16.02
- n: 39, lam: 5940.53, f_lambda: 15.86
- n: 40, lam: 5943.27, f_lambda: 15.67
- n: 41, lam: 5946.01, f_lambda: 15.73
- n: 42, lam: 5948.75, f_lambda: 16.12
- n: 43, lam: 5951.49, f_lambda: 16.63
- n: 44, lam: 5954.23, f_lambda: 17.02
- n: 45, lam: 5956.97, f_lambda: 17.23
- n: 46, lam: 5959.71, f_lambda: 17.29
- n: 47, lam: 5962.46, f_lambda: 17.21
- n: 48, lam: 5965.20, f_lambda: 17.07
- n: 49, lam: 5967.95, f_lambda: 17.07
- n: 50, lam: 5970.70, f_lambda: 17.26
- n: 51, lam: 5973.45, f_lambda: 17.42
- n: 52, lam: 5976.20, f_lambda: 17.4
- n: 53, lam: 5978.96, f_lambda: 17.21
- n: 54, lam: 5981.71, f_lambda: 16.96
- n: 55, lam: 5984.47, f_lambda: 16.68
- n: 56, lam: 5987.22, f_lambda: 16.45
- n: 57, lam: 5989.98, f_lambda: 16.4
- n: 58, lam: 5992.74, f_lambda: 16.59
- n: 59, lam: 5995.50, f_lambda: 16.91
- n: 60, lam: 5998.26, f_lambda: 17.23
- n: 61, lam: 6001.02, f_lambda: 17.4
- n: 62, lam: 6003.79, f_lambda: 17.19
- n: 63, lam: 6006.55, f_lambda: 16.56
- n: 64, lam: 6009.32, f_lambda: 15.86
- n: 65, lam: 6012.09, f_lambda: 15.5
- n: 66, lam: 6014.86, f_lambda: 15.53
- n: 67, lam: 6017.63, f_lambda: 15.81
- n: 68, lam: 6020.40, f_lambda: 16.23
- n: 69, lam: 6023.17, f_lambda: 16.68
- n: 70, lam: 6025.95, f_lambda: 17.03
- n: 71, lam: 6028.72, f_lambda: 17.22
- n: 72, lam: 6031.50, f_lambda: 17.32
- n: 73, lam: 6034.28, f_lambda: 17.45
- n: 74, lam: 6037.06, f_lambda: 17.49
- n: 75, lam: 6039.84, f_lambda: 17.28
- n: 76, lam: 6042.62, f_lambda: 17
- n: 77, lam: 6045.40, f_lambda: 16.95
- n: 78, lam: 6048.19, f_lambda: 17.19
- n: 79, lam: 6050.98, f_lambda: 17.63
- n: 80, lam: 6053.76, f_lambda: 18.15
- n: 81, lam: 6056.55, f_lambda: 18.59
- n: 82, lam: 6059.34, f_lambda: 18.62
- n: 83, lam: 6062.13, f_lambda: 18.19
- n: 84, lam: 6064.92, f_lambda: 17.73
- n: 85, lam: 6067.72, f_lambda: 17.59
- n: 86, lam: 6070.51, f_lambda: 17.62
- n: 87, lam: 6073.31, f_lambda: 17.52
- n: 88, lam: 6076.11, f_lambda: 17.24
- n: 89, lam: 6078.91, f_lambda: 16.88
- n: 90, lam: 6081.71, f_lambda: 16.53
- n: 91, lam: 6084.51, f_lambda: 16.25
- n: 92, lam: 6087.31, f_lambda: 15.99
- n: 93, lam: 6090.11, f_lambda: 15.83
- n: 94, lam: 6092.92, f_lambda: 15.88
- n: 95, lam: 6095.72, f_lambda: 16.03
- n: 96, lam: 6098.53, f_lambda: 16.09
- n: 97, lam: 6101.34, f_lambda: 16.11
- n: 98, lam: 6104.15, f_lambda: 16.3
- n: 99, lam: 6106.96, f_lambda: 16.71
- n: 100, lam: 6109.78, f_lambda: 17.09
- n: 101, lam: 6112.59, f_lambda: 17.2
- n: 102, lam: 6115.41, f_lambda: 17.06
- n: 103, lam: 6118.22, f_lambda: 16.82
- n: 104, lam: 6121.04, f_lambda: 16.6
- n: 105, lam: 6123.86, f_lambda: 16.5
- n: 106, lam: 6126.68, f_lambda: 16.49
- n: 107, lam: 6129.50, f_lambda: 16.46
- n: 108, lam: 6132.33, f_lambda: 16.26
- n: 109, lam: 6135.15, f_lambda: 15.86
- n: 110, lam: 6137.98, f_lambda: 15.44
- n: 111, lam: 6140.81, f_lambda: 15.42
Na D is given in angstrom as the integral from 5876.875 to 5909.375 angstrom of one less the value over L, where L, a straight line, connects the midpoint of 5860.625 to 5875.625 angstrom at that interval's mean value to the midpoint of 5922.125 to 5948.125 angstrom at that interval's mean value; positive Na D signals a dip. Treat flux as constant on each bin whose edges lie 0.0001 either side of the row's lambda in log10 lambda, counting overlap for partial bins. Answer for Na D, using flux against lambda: 1.3 angstrom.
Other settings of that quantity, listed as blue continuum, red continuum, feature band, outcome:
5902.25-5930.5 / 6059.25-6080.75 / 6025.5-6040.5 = 0.1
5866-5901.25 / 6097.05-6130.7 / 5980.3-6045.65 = -2.4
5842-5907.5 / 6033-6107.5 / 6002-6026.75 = 0.8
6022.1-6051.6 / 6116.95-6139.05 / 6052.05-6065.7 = -1.0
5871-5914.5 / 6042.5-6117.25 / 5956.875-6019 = -1.2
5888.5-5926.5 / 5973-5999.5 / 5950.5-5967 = -0.4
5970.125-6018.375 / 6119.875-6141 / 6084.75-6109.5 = 0.2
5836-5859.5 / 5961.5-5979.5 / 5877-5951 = 5.8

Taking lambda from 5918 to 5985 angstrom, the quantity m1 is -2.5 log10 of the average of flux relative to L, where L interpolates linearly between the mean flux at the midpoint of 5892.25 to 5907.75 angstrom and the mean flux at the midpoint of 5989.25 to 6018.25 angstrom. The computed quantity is -0.04 mag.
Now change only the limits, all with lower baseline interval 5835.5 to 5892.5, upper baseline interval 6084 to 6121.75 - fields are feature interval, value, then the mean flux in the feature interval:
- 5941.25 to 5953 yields 0.035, 16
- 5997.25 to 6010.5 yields -0.022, 16.9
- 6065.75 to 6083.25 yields -0.050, 17.2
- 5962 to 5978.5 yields -0.045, 17.2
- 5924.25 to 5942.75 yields 0.015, 16.4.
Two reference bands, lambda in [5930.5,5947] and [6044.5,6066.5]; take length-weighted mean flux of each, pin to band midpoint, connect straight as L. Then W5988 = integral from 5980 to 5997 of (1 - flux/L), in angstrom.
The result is 0.1 angstrom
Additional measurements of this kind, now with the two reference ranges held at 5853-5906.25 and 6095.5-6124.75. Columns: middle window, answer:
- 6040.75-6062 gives -1.7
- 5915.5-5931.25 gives -1.0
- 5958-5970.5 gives -0.8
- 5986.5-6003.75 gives -0.7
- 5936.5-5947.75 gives 0.2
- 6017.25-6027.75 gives -0.1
